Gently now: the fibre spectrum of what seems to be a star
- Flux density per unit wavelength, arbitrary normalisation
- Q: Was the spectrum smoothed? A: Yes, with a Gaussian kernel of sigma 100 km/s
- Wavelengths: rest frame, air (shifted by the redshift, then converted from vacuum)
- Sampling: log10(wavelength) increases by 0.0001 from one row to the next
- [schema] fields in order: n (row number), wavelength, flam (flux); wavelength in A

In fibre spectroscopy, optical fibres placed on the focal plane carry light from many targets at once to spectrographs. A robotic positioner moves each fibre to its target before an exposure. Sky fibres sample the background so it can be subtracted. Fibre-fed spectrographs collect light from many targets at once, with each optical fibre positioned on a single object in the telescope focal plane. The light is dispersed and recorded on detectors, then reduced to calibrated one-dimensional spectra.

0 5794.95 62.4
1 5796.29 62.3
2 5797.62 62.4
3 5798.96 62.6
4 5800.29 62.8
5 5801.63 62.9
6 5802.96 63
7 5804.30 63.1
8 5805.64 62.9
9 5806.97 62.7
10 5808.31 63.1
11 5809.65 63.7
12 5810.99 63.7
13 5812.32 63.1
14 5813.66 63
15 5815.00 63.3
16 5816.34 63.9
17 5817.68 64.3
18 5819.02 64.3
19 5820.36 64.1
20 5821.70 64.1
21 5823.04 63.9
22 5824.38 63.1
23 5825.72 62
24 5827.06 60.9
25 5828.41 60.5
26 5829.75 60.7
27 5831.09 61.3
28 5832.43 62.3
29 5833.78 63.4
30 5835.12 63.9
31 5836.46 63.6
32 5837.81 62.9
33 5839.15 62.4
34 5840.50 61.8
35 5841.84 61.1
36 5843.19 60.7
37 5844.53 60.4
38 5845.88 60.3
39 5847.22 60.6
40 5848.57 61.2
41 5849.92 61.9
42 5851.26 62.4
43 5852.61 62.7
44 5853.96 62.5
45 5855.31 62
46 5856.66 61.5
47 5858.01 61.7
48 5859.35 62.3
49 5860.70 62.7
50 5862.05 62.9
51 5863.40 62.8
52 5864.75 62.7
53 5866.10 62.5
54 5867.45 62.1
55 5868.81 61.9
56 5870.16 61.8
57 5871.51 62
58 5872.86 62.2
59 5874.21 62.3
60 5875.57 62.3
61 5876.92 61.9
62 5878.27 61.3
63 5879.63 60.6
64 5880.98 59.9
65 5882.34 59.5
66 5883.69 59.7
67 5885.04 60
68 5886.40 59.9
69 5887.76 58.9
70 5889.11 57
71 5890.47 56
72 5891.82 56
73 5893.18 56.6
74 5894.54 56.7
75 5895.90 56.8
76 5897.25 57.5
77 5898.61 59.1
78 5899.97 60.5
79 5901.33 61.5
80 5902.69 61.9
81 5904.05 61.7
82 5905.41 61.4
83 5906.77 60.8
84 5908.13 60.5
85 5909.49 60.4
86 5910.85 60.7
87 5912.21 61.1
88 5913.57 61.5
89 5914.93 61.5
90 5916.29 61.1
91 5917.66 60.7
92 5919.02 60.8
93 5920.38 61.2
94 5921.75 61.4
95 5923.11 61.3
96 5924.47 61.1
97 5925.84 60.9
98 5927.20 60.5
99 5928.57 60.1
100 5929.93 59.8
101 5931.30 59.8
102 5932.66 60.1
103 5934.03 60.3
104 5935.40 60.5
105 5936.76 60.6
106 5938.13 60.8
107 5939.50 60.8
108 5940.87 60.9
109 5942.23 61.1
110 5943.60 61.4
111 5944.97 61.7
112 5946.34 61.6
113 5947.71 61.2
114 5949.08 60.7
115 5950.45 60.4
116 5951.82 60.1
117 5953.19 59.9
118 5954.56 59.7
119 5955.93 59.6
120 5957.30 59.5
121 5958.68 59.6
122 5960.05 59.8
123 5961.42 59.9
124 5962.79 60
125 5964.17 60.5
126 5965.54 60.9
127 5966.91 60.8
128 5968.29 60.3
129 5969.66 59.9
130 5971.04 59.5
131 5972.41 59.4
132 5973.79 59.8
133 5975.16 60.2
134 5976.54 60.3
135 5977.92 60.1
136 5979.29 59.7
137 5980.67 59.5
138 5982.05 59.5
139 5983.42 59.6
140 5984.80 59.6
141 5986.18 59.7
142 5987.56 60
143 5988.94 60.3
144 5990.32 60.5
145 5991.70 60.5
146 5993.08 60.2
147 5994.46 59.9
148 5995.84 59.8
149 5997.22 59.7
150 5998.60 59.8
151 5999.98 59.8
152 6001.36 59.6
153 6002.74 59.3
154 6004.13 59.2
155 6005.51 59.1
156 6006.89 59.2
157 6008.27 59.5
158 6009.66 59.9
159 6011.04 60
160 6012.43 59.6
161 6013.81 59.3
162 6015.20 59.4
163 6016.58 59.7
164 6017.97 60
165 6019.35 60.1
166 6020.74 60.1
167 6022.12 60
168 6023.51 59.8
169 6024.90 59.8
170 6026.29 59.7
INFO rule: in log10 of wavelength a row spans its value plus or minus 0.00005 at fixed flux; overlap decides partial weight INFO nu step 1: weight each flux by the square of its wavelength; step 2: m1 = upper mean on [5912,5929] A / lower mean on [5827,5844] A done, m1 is 1.01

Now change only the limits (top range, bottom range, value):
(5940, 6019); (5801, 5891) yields 1.01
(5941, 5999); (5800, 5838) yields 1.01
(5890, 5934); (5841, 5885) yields 0.99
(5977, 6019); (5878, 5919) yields 1.03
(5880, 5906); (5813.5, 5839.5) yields 0.96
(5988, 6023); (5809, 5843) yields 1.01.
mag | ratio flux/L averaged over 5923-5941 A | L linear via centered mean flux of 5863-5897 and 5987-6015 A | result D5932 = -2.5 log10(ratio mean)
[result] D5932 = -0.01 mag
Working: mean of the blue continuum 60.1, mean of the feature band 60.5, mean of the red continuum 59.7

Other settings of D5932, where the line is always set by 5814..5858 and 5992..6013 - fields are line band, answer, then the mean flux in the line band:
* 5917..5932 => 0.003 mag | 60.7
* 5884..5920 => 0.029 mag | 59.7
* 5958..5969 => 0.000 mag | 60.3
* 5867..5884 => 0.006 mag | 61.4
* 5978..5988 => 0.005 mag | 59.7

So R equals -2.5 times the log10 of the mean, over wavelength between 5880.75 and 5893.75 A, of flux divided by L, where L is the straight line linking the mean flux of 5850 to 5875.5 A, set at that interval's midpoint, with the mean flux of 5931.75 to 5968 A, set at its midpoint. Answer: 0.06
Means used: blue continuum 62.3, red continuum 60.5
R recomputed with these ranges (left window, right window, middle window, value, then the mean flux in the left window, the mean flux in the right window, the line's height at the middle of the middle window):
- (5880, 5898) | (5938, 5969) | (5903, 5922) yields -0.04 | 58.1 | 60.5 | 59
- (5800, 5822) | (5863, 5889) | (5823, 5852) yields 0.01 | 63.4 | 61.2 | 62.5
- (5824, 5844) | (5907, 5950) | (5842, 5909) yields 0.01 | 62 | 60.8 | 61.5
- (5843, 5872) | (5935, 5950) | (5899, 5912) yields 0.01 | 61.9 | 61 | 61.4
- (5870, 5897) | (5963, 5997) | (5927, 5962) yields -0.01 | 59.5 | 60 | 59.8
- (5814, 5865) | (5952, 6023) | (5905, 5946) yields 0.00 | 62.3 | 59.8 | 60.9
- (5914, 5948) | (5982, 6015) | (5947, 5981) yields 0.00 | 60.8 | 59.7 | 60.3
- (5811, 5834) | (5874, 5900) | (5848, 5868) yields -0.03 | 62.9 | 59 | 60.7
